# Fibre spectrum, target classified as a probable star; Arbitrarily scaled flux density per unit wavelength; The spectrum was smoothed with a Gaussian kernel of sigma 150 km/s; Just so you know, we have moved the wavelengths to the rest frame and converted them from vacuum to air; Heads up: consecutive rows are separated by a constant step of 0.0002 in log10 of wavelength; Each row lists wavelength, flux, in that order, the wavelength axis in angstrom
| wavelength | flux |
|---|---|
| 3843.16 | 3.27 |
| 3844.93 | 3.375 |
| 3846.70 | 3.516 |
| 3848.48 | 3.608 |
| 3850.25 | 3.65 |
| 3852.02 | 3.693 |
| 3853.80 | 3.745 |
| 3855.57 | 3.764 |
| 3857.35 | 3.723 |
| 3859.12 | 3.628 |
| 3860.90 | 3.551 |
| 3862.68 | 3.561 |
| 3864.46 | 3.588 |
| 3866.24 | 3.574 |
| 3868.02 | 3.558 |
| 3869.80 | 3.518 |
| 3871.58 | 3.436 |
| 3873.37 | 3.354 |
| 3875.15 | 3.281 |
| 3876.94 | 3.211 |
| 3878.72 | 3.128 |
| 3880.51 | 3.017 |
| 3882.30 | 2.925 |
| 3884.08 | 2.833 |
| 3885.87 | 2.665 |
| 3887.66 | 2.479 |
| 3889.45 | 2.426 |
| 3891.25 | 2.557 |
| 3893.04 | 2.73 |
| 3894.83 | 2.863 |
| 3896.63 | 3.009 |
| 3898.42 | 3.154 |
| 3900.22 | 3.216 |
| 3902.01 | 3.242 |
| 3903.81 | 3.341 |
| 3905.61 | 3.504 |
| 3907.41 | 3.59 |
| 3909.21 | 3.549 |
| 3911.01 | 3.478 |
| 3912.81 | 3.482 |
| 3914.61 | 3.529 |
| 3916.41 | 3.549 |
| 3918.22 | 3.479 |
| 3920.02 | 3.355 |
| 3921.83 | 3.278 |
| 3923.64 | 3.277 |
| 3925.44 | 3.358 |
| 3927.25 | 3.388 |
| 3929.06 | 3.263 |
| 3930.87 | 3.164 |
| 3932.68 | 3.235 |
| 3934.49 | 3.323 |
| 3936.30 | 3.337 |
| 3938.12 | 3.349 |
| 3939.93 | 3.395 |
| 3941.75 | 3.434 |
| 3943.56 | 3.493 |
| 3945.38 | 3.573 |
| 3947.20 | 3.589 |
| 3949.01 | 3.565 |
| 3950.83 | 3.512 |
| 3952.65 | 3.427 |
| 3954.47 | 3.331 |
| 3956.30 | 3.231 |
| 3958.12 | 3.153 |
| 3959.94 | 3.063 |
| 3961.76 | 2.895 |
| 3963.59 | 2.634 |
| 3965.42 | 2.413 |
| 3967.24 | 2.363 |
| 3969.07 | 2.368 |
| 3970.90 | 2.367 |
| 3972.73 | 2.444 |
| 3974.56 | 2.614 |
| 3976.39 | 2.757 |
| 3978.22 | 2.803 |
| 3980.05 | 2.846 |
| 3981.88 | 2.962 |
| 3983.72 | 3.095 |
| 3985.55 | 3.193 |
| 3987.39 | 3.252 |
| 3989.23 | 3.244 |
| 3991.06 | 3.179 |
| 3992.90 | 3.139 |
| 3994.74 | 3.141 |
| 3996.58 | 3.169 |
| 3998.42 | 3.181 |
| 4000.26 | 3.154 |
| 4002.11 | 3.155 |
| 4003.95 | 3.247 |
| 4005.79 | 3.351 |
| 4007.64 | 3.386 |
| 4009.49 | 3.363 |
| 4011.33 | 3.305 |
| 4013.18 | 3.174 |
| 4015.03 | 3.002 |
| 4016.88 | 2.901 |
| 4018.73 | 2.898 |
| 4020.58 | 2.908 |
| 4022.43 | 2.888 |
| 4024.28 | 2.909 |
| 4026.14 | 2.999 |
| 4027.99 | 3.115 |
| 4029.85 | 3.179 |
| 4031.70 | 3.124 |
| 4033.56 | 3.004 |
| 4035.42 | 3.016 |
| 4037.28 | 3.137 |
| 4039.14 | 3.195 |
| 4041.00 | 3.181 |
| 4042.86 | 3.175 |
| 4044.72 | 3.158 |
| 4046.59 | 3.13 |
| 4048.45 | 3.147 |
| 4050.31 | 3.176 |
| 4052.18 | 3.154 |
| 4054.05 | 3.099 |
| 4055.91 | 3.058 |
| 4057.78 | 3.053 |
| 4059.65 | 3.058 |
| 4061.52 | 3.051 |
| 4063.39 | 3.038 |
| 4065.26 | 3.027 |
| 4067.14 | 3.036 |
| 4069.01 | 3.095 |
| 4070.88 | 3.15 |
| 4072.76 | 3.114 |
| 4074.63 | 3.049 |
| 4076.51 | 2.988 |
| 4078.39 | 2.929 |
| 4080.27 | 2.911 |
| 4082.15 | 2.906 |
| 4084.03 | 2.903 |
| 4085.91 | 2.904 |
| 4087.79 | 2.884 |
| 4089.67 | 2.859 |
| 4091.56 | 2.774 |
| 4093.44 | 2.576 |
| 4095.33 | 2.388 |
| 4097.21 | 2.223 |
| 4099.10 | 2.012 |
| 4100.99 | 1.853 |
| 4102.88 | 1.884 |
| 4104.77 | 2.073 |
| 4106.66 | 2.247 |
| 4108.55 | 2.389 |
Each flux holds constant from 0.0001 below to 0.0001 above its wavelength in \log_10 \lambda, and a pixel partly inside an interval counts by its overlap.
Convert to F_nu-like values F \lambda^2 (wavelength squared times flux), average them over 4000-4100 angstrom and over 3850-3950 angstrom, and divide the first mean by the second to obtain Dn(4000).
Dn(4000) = 0.98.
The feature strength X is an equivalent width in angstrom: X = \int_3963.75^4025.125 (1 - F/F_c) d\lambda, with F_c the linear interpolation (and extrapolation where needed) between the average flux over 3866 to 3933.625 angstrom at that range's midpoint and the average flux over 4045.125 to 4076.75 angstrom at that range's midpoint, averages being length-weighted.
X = 3.2 angstrom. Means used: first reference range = 3.21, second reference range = 3.09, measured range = 2.97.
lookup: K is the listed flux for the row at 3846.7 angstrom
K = 3.516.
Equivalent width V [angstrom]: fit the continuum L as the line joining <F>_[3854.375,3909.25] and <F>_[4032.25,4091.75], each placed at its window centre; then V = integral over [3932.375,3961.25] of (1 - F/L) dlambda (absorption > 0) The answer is -1.95 angstrom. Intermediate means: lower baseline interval 3.22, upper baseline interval 3.05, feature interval 3.37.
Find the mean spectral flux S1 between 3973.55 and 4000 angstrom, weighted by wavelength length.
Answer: 3.04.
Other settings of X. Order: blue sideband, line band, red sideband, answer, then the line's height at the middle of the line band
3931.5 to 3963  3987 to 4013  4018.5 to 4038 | -0.8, 3.13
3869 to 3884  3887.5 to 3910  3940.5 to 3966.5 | 1.0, 3.22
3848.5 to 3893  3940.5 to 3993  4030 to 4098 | 1.8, 3.14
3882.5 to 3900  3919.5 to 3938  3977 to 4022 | -2.6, 2.89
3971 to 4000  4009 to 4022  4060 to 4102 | -0.6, 2.93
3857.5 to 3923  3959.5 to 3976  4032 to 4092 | 3.1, 3.15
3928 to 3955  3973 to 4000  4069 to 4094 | 1.8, 3.25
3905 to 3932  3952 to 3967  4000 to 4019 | 1.5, 3.31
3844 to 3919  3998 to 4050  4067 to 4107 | -4.6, 2.87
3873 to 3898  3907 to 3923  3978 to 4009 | -2.8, 2.96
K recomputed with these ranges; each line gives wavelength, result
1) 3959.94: 3.063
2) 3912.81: 3.482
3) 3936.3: 3.337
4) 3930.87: 3.164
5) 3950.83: 3.512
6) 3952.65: 3.427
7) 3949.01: 3.565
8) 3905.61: 3.504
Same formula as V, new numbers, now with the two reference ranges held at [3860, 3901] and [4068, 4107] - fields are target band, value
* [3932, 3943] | -1.3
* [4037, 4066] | -4.0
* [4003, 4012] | -1.6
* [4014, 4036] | -1.6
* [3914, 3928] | -1.7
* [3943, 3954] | -2.1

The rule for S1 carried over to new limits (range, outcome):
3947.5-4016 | 3.05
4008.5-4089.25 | 3.06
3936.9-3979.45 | 3.03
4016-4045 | 3.05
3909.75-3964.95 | 3.33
